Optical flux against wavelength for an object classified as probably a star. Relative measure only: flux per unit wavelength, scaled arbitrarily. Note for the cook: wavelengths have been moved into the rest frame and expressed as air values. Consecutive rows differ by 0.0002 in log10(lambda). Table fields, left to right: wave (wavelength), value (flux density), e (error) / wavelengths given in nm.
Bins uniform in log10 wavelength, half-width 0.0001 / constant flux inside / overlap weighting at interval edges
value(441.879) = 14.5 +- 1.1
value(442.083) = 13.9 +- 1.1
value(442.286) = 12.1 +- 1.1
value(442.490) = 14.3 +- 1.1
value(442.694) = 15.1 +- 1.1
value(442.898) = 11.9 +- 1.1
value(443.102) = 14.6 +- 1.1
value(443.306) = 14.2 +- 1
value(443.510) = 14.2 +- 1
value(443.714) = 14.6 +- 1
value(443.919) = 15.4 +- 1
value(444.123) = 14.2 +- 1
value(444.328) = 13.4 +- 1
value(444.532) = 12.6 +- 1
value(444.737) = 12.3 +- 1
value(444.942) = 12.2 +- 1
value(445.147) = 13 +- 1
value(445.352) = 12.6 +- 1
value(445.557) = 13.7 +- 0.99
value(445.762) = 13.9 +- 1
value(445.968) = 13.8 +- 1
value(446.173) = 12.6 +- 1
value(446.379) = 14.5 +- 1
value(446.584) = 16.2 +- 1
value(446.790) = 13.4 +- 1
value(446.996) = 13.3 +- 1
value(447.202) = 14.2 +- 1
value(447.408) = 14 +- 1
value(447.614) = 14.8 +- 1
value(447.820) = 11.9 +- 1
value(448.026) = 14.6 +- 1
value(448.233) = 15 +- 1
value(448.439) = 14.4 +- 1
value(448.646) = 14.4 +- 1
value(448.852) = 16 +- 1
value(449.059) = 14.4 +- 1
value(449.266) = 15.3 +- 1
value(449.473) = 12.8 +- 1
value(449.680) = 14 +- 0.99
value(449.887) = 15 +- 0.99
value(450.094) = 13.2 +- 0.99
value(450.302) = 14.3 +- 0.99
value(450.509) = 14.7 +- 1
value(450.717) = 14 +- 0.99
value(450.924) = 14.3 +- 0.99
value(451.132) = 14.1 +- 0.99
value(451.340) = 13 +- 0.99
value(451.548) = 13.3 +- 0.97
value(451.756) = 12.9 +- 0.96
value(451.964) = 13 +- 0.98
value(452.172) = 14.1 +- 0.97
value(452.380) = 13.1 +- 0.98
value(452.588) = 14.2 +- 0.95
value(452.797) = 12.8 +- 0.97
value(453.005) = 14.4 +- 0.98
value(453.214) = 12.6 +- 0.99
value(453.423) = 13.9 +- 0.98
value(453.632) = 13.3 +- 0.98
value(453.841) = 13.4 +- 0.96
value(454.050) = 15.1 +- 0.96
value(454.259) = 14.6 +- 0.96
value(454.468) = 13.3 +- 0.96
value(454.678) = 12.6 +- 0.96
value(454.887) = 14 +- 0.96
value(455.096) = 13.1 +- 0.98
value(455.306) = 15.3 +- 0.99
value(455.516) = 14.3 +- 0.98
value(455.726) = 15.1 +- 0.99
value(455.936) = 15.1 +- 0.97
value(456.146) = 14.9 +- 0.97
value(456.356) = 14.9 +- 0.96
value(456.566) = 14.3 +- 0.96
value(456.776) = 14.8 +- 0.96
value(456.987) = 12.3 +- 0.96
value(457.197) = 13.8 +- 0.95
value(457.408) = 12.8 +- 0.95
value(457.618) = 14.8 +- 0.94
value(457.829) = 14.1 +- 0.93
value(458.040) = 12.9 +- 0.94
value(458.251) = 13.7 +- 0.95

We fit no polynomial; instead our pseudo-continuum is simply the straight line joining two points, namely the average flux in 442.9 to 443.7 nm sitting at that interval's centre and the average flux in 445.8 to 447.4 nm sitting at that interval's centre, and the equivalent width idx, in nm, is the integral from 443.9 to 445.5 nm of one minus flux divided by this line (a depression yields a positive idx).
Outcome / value 0.11 nm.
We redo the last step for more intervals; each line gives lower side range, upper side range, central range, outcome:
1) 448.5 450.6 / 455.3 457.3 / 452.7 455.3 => 0.14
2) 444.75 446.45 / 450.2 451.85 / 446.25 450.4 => -0.23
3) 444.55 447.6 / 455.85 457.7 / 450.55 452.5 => 0.04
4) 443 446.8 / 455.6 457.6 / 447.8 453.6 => 0.03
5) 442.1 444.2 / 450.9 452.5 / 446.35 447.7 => -0.05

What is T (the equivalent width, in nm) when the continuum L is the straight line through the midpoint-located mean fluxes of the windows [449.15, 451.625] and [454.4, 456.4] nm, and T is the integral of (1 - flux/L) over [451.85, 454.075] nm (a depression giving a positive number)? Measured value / 0.09 nm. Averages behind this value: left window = 14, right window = 14.3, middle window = 13.6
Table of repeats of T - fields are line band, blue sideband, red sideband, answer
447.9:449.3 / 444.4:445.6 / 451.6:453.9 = -0.189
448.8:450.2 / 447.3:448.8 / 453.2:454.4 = -0.018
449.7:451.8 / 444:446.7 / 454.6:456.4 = 0.006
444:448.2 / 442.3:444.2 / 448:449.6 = 0.234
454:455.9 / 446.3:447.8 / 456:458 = -0.009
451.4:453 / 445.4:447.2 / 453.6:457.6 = 0.071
